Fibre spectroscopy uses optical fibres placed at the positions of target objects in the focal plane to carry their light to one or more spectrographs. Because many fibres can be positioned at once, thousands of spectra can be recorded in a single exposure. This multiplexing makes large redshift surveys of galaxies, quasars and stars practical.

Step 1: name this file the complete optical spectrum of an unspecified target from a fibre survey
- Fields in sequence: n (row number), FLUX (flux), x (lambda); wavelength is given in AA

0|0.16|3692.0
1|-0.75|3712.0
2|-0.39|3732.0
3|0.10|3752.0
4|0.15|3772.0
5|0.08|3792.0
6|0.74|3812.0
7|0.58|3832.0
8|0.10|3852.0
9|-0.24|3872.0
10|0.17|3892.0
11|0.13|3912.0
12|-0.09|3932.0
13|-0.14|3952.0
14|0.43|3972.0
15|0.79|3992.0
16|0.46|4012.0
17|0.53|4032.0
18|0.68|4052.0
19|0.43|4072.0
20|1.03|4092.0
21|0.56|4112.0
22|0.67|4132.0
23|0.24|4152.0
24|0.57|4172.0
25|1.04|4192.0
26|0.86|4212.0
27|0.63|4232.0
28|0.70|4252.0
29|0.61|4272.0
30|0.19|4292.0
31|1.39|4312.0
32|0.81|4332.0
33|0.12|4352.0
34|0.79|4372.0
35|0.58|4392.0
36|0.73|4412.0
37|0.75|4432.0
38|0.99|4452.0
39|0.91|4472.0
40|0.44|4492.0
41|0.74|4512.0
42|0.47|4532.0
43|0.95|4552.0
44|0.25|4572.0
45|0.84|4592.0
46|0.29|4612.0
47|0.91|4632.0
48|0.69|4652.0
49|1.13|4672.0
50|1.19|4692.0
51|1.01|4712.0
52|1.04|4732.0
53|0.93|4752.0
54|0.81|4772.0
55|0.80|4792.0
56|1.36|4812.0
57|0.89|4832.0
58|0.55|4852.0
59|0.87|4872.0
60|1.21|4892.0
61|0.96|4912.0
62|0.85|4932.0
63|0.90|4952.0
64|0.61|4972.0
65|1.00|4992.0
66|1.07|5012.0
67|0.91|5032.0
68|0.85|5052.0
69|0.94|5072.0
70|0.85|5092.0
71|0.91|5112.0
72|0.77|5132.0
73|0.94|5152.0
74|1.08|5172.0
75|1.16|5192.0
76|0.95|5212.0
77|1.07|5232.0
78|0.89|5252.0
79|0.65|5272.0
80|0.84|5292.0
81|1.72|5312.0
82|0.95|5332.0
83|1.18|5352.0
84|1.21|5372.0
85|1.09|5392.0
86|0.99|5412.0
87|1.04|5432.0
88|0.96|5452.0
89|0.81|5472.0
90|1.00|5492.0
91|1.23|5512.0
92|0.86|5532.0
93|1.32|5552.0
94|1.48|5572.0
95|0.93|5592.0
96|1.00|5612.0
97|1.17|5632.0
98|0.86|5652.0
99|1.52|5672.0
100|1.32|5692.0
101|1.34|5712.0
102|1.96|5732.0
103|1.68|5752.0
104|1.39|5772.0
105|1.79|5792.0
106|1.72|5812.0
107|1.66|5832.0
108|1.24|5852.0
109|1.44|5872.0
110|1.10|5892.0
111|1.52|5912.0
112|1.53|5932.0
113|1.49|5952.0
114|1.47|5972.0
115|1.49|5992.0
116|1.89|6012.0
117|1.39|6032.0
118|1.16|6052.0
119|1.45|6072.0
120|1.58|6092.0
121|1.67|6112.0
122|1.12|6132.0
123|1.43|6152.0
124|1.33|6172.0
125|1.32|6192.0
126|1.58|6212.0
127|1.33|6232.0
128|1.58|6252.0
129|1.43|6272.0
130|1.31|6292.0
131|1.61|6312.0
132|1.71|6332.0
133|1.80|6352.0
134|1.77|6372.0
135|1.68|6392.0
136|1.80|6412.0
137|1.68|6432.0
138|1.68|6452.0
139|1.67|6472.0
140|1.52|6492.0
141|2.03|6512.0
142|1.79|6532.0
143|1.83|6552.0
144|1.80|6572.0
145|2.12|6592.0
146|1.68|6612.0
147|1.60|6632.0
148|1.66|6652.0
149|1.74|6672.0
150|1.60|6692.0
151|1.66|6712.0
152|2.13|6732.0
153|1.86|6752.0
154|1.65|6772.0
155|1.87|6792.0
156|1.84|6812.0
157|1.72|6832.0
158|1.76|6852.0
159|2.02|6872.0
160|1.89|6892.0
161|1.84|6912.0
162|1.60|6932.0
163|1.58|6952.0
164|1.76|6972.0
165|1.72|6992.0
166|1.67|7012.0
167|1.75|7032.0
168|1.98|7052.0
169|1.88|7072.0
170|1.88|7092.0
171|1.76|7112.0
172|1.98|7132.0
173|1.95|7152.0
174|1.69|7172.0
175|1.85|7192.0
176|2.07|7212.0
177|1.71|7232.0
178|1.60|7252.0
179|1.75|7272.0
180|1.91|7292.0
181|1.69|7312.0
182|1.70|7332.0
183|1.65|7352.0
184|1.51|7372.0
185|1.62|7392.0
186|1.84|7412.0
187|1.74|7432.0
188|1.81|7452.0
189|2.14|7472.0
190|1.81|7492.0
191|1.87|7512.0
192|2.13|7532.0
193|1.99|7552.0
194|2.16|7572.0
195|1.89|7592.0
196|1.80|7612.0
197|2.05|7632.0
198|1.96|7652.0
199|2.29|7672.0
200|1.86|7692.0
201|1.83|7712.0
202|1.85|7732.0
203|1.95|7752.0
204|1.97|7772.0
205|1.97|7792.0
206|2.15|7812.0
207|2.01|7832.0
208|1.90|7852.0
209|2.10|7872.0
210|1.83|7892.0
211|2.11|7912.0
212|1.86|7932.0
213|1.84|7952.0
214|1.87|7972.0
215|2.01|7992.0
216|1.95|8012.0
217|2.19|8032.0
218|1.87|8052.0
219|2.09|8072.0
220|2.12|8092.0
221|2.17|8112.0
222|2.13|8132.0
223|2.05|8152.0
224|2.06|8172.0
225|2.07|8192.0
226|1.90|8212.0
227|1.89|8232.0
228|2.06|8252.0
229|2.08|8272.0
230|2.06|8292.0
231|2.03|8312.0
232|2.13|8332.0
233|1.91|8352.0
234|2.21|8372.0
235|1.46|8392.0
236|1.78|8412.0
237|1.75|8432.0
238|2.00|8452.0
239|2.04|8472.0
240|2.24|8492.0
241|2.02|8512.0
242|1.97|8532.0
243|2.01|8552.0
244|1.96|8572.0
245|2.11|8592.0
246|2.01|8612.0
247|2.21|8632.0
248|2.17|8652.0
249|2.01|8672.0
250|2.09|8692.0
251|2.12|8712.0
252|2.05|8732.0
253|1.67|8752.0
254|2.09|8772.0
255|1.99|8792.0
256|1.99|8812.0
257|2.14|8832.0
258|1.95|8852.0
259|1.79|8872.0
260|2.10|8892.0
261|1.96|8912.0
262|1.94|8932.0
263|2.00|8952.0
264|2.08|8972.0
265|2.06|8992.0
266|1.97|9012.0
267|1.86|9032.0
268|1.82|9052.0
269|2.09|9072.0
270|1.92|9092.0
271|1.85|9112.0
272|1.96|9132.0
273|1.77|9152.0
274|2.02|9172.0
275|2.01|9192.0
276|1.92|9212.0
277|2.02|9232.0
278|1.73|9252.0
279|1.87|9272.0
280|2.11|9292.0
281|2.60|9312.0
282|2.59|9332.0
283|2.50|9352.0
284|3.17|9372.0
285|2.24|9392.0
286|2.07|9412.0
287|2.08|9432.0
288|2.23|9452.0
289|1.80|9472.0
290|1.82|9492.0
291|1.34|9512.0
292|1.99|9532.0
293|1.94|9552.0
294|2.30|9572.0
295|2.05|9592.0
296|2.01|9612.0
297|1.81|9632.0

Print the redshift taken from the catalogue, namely 0.425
